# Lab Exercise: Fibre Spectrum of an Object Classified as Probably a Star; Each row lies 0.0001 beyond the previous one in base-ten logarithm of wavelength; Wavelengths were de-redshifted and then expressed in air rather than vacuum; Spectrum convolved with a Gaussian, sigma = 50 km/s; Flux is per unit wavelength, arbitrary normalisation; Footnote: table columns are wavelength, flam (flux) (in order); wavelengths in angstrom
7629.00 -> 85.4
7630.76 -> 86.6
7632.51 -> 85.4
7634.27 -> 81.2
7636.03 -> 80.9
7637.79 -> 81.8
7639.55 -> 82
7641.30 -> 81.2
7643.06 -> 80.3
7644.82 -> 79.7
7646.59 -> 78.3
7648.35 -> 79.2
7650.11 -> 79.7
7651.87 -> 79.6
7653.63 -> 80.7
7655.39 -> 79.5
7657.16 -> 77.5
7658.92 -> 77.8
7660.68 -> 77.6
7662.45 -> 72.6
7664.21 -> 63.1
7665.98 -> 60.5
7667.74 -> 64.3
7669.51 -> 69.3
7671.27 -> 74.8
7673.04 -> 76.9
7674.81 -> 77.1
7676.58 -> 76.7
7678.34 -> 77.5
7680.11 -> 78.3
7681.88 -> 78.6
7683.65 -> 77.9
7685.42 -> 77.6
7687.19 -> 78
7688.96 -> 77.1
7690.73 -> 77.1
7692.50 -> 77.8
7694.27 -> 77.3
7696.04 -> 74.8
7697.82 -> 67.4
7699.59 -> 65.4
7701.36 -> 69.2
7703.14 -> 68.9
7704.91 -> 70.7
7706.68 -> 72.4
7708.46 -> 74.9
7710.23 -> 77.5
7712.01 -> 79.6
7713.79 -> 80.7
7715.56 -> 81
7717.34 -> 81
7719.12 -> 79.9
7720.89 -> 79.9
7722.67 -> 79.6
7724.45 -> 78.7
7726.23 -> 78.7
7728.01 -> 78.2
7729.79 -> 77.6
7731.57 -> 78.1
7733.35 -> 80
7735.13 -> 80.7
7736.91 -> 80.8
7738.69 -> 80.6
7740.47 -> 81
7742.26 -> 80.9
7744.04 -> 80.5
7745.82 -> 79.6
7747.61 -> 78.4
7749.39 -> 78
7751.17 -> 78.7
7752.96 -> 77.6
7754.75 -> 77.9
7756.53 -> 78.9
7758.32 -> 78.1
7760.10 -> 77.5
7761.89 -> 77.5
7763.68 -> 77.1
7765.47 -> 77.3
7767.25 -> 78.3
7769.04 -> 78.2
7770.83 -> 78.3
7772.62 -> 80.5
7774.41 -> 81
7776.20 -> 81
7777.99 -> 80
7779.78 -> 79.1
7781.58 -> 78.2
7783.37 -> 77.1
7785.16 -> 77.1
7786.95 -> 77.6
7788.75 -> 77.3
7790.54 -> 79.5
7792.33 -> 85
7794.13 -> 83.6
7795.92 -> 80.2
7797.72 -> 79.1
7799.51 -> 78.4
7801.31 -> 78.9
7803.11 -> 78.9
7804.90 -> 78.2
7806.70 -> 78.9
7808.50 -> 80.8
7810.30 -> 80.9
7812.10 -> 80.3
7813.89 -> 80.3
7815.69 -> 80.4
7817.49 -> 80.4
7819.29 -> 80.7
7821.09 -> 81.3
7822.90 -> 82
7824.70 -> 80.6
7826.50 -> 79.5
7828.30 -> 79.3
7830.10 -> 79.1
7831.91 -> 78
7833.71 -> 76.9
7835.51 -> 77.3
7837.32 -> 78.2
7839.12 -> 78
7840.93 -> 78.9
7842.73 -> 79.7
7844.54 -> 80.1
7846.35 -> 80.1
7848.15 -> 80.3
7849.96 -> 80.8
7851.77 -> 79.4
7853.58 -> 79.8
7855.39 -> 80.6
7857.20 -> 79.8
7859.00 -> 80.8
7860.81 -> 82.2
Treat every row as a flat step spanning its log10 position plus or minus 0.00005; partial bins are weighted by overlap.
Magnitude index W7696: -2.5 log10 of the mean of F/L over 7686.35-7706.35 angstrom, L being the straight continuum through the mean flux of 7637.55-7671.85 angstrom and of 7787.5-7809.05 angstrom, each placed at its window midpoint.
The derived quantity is 0.06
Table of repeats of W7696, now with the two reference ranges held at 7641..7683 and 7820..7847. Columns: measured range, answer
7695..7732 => 0.01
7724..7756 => -0.03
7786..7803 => -0.02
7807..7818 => -0.02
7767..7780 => -0.02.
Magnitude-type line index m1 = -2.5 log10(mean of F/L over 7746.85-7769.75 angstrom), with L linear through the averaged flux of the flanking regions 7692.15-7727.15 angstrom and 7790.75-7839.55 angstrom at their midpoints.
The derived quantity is 0.00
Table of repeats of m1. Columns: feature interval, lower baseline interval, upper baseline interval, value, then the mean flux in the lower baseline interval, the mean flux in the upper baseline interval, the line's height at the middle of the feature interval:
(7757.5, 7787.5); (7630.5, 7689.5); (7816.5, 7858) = 0.003 mag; 77.2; 79.6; 78.7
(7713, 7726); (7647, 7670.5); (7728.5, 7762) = -0.034 mag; 74.1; 79.1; 77.6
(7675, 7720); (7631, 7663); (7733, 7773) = 0.050 mag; 79.9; 78.9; 79.5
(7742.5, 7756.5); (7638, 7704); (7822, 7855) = -0.021 mag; 75.5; 79.4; 77.3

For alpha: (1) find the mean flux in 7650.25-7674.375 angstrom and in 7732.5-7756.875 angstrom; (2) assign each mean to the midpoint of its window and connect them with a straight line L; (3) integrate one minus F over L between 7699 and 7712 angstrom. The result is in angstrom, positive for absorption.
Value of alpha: 0.8 angstrom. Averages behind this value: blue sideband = 73.7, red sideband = 79.6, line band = 72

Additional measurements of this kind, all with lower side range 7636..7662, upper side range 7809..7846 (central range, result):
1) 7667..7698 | 1.50 angstrom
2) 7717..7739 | 0.03 angstrom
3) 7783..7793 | 0.09 angstrom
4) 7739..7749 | -0.05 angstrom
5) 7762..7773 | 0.20 angstrom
